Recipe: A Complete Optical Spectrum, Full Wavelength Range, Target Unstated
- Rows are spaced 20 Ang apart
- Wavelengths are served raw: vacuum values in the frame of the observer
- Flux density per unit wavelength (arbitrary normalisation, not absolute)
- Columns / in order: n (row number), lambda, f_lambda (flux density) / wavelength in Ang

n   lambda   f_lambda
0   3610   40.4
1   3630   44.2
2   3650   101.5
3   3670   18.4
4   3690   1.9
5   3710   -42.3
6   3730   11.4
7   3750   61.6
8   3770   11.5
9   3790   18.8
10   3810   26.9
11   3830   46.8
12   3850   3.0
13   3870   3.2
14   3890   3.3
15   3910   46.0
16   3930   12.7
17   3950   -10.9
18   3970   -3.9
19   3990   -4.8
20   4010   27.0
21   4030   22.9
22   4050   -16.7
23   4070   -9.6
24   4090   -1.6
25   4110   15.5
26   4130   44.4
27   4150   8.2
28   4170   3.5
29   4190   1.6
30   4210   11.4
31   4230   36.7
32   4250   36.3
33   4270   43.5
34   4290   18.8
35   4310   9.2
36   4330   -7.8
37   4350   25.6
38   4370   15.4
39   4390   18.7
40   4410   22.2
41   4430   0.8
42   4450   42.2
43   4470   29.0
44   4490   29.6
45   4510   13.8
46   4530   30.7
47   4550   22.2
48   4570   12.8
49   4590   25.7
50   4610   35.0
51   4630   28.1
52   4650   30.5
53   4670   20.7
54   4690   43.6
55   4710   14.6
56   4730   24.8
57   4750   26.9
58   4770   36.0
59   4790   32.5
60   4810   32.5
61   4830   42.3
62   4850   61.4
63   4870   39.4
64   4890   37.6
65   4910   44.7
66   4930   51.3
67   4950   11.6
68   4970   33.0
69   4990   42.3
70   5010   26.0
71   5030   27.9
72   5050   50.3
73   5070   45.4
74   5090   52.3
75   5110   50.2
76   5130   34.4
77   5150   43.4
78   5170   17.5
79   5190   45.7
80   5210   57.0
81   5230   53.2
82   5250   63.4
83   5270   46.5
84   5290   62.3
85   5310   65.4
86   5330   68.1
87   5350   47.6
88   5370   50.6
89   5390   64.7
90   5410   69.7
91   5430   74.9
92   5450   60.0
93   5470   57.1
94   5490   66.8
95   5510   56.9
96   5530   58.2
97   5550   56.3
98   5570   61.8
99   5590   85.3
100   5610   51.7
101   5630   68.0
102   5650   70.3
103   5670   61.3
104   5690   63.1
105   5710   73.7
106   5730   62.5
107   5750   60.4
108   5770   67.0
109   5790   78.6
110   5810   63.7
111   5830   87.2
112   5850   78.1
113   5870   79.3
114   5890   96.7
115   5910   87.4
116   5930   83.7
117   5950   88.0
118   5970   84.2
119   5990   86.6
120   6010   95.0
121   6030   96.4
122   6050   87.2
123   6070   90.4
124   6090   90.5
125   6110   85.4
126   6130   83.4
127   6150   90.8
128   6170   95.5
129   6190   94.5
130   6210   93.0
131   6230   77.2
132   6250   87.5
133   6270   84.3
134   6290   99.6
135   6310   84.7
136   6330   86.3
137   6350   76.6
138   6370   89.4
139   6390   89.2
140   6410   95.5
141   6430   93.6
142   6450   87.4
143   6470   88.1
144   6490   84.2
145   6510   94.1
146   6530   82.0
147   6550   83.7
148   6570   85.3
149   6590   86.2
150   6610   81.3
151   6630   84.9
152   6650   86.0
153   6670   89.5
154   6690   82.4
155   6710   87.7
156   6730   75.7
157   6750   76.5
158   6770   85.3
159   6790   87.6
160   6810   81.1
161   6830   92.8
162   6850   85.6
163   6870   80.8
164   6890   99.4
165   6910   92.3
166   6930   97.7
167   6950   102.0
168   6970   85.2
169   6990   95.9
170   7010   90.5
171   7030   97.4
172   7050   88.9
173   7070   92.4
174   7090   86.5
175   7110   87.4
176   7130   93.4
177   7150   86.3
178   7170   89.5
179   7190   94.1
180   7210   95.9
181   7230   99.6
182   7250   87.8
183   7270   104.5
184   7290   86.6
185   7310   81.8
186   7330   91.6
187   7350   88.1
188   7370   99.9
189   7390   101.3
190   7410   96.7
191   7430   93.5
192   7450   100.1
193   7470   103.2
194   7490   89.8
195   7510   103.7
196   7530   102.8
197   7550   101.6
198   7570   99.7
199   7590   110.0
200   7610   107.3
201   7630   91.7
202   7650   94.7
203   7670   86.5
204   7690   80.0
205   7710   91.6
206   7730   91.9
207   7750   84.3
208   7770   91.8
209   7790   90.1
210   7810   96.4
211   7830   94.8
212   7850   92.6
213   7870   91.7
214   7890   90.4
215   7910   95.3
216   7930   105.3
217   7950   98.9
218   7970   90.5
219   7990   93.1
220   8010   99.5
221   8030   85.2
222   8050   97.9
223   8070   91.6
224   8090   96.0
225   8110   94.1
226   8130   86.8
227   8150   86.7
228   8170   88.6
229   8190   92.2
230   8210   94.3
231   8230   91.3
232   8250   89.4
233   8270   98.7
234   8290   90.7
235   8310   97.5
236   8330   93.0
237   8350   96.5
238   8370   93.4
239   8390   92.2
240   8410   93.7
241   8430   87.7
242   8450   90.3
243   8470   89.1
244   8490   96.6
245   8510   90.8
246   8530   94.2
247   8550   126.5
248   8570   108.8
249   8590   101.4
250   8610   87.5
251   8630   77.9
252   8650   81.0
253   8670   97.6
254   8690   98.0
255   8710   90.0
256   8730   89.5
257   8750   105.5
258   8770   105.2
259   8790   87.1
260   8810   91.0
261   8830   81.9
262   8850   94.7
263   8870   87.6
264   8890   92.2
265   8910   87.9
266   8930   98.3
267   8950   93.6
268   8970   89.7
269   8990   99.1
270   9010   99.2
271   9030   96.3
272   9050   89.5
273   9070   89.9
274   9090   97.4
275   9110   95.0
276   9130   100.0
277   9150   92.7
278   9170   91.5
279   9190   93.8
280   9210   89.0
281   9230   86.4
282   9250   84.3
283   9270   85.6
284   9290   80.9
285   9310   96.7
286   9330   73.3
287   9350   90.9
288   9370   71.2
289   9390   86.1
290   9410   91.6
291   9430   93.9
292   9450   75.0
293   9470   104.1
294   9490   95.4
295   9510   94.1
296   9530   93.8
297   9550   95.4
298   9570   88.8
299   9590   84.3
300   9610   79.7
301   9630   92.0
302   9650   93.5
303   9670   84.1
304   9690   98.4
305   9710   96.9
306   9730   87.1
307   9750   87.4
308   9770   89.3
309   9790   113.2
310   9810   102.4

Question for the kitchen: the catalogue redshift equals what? 0.30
